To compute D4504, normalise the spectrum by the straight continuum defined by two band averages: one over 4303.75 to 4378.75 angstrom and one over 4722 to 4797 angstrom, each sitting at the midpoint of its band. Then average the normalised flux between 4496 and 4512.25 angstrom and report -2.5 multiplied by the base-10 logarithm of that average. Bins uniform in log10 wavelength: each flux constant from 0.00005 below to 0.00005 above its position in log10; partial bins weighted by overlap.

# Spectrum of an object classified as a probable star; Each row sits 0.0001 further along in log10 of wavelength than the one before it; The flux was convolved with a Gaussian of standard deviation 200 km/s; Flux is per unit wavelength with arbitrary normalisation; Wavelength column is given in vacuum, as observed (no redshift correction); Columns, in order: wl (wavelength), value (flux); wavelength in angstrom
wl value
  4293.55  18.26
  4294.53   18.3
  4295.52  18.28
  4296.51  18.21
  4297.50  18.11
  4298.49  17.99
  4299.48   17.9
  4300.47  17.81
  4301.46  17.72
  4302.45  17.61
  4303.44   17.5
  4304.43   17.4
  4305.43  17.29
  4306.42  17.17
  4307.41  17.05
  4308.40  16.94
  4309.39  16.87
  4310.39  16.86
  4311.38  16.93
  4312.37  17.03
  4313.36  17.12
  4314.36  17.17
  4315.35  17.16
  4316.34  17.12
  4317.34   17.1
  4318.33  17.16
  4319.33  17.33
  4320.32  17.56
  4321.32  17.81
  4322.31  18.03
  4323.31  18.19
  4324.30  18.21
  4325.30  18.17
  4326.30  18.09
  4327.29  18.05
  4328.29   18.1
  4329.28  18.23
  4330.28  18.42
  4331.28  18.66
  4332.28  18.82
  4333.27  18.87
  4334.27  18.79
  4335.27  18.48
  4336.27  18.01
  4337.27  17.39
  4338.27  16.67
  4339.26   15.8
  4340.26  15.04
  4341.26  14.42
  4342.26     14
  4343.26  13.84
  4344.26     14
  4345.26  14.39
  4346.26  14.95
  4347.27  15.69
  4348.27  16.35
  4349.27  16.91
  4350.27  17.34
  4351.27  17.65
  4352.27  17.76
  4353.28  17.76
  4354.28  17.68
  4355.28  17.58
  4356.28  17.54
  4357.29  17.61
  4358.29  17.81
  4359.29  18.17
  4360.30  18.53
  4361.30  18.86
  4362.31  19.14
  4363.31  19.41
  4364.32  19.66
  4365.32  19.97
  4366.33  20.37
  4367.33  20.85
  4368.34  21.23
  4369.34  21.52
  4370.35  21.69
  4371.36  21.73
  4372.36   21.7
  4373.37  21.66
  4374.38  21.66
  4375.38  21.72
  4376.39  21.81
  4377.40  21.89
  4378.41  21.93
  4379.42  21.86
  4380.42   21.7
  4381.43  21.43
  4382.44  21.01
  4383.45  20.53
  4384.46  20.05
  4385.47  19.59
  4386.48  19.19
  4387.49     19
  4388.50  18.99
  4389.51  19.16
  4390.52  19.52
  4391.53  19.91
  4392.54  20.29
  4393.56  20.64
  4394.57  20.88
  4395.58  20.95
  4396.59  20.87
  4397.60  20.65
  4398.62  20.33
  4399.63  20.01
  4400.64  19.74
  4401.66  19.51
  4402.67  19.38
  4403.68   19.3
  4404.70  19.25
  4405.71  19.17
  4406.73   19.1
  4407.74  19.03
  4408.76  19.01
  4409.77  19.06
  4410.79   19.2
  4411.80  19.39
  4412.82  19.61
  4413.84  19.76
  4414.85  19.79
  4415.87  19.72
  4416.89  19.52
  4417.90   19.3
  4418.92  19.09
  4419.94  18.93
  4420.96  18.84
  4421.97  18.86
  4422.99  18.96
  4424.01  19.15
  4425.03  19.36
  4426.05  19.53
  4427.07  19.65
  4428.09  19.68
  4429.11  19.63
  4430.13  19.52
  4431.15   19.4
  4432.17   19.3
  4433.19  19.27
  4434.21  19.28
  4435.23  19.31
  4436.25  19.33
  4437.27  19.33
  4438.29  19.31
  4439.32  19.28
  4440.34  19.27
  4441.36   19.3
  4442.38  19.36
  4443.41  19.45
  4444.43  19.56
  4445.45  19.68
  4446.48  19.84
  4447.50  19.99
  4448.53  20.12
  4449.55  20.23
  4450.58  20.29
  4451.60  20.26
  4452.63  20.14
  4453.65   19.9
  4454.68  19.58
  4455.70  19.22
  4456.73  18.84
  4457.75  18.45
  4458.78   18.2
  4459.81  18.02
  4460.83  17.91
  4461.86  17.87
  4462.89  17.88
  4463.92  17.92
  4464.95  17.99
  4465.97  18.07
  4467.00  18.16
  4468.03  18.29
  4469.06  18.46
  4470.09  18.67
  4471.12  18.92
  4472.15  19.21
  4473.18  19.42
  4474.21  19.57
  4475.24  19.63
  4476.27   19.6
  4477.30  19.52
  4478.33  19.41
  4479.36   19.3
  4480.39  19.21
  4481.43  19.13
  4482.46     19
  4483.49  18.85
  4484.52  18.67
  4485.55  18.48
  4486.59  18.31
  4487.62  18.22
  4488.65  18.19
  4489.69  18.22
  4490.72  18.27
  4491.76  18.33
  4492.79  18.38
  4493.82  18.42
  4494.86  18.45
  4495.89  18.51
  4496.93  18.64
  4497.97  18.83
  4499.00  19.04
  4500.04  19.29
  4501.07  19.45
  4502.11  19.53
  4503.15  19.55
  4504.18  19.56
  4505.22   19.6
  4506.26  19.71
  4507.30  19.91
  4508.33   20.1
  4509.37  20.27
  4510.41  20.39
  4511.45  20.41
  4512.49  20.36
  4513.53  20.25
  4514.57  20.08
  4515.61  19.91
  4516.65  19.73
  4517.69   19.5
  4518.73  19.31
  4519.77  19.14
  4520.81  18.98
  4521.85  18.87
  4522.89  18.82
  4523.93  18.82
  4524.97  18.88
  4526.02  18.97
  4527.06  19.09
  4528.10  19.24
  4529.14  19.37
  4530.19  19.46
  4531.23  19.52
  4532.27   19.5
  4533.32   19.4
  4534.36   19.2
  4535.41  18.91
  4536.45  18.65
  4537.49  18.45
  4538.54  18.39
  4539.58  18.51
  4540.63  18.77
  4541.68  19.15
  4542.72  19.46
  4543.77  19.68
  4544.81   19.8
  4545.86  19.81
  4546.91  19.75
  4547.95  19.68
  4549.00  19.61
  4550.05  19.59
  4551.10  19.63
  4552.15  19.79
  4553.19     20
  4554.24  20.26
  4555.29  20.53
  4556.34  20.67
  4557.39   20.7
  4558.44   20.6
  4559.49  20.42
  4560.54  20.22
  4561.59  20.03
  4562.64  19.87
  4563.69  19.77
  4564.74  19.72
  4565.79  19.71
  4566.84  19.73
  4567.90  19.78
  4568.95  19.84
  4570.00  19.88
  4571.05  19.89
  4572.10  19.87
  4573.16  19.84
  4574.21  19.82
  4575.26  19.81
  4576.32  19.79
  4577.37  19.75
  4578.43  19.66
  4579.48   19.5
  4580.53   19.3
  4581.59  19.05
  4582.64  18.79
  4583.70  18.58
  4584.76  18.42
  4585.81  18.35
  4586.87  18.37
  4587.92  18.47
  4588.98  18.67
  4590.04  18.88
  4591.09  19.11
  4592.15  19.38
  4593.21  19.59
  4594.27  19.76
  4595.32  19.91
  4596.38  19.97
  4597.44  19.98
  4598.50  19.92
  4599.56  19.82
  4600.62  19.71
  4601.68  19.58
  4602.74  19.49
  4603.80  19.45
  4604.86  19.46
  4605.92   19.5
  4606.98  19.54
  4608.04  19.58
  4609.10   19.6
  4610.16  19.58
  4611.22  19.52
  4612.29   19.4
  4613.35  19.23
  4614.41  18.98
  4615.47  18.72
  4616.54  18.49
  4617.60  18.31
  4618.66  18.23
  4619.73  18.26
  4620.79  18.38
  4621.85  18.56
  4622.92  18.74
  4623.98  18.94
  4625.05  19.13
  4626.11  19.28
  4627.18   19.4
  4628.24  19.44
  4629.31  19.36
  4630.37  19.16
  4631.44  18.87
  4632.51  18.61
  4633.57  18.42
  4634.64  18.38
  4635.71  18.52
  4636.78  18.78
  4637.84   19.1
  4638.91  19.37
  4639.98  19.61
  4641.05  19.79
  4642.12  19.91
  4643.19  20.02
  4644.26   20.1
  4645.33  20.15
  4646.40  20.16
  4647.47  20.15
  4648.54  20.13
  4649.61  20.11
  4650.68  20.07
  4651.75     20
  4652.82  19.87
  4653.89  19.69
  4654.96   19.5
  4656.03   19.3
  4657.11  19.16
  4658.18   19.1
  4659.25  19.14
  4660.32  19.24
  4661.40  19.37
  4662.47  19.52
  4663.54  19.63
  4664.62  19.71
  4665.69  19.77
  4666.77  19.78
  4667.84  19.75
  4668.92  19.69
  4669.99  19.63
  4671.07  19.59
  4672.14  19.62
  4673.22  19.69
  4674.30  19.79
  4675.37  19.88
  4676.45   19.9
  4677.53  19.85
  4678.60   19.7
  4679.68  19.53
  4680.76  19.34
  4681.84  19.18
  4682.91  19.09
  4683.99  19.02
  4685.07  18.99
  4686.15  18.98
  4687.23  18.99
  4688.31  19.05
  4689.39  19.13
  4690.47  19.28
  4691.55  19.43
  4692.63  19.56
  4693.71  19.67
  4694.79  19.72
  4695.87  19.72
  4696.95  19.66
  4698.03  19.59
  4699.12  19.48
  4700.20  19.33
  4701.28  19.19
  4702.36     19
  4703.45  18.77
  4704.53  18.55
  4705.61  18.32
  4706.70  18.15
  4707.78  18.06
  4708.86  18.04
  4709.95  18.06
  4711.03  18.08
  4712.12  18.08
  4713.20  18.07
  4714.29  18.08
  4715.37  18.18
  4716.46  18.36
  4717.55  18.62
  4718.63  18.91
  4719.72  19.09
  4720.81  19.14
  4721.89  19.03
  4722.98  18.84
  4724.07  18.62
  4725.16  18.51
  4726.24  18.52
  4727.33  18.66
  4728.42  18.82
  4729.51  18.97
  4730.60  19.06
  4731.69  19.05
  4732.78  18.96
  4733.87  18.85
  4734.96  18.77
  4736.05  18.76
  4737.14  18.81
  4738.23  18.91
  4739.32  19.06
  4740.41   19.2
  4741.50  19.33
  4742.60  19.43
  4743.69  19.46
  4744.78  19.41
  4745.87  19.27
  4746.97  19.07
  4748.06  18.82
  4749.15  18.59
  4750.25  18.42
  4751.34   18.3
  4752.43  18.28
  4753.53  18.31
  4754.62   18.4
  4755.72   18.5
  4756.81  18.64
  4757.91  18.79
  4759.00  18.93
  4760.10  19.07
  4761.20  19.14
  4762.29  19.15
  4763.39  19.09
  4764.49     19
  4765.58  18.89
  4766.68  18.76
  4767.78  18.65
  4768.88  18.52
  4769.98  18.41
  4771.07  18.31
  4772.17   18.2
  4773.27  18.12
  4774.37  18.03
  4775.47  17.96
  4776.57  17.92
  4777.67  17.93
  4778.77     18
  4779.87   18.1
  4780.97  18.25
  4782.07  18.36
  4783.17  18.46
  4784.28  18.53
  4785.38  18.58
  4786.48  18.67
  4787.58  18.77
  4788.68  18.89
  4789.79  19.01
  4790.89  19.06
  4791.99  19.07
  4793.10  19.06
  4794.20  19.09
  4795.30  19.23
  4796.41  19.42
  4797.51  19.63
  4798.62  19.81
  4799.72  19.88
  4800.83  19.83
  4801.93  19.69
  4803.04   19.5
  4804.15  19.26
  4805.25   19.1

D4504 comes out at -0.07 mag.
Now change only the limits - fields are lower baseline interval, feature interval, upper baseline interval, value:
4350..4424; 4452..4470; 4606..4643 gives 0.06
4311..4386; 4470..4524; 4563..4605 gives -0.01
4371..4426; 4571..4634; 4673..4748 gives 0.01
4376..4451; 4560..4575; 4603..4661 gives -0.02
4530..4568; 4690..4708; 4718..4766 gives -0.01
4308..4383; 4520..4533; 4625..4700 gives -0.01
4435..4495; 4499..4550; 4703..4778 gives -0.03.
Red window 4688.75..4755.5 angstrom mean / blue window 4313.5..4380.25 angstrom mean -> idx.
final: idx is 1.03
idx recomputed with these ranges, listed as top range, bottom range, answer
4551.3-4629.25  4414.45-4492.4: 1.02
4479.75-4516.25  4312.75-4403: 1.02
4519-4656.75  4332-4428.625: 1.02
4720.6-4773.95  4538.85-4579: 0.95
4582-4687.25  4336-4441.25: 1.01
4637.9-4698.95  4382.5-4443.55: 1.00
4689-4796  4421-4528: 0.98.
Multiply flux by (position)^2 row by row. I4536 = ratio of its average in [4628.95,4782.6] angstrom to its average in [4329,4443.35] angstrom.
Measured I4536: 1.15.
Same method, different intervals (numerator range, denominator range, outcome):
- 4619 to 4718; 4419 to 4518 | 1.09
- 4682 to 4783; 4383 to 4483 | 1.11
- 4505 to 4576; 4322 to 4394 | 1.14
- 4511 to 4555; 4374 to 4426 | 1.03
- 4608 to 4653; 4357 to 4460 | 1.07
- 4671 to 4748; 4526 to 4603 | 1.04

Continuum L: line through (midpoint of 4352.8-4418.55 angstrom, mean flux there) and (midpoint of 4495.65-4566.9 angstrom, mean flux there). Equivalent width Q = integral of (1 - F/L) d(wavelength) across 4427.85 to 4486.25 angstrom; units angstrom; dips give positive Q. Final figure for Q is 1.8 angstrom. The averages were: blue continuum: 19.9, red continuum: 19.6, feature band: 19.1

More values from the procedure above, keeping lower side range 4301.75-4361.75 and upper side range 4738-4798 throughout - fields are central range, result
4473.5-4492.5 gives -1.22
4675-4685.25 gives -0.57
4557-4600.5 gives -3.60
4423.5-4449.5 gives -2.82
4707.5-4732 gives 0.01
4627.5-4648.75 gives -1.29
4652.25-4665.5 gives -0.79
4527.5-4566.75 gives -3.61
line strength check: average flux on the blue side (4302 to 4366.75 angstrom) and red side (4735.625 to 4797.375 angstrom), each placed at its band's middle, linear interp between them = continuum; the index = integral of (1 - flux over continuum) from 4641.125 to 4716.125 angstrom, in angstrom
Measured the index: -3.6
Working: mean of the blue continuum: 17.4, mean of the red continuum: 18.7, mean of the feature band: 19.3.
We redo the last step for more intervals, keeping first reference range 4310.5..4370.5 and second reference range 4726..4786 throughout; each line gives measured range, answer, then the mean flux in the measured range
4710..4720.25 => 0.1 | 18.4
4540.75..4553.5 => -1.0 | 19.6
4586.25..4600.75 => -0.9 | 19.4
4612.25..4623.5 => -0.2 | 18.6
